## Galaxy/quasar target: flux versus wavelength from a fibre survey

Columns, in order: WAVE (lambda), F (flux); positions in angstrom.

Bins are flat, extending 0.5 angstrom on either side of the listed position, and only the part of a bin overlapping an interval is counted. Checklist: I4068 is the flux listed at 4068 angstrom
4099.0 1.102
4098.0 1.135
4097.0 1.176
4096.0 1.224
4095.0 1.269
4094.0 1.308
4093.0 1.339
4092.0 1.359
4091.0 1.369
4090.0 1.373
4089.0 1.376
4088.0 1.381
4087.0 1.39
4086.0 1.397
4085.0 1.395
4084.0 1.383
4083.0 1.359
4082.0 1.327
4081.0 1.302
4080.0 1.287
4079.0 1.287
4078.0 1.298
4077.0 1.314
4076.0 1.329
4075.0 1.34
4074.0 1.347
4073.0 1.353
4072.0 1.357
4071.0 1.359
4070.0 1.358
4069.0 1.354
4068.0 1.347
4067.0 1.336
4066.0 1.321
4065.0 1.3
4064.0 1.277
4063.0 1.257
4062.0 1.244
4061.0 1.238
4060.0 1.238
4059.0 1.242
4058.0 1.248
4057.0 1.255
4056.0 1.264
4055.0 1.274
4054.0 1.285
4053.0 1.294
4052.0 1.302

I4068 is 1.347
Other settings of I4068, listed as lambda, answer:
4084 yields 1.383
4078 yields 1.298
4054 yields 1.285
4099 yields 1.102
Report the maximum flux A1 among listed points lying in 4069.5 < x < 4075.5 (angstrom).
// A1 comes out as 1.359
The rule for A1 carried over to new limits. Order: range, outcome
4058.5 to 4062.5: 1.244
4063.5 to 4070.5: 1.358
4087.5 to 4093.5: 1.381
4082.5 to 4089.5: 1.397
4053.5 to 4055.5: 1.285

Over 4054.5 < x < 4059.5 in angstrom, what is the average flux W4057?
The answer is 1.26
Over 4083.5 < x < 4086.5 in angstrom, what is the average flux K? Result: 1.39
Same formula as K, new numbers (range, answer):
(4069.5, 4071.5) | 1.36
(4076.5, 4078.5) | 1.31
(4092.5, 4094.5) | 1.32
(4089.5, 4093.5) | 1.36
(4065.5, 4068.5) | 1.33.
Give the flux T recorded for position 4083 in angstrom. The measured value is 1.359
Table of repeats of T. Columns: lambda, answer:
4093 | 1.339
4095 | 1.269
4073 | 1.353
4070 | 1.358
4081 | 1.302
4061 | 1.238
